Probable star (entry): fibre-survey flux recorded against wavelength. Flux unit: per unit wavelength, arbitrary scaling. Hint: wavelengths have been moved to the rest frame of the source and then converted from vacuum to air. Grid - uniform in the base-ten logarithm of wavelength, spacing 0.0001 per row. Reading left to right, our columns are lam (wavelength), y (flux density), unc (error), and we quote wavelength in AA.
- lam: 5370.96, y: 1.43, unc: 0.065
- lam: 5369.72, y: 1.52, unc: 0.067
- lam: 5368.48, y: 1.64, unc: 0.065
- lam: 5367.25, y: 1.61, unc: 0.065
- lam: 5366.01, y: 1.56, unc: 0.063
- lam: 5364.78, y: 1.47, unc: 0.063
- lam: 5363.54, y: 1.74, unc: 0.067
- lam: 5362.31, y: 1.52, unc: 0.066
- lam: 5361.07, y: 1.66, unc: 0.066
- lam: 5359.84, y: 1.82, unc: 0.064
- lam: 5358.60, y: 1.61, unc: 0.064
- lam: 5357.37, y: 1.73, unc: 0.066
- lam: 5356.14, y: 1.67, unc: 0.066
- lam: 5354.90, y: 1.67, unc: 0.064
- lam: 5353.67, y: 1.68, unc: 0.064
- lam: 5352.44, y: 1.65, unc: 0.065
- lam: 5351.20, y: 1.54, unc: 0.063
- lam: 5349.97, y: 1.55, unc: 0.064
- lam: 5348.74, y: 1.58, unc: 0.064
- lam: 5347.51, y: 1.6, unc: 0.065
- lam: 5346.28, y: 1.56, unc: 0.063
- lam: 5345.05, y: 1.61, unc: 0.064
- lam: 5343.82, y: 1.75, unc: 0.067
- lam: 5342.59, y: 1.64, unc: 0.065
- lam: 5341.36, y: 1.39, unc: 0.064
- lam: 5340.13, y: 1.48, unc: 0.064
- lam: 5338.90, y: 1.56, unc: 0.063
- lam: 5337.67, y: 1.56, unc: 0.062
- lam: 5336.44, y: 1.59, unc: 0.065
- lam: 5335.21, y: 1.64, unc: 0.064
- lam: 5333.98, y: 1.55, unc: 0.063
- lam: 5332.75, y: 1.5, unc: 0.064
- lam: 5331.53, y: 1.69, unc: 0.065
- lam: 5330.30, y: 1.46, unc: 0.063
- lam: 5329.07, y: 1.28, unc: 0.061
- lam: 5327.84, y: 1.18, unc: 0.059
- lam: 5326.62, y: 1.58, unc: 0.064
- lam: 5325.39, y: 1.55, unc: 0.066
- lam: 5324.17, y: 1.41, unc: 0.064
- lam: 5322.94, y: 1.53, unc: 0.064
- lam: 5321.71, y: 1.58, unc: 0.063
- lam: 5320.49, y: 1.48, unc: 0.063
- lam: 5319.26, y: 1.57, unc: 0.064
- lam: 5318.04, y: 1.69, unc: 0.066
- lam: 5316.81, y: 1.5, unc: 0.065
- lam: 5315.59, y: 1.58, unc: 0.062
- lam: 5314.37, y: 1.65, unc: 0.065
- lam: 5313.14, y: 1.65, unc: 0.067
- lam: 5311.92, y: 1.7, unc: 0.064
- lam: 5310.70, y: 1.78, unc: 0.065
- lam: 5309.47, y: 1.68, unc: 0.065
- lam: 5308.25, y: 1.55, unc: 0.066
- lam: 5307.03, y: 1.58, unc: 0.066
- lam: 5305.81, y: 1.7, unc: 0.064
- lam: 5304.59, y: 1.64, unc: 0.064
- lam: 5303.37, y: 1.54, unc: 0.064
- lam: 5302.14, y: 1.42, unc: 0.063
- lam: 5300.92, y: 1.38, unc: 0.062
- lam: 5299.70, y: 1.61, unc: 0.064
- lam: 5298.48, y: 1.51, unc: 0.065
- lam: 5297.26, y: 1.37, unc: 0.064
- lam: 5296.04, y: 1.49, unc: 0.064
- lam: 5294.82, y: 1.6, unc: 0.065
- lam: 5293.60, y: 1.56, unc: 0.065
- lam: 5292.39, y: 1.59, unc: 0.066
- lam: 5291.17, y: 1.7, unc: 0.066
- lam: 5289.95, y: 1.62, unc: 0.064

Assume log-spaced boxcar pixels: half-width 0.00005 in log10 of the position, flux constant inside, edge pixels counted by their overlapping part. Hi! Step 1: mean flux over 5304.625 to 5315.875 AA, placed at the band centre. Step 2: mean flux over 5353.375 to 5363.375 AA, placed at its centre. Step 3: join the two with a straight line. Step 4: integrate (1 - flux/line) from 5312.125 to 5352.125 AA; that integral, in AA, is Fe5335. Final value 2.7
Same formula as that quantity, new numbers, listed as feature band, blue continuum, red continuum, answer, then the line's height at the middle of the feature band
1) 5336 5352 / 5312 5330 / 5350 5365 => 0.3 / 1.6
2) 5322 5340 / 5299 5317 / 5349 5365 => 1.3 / 1.62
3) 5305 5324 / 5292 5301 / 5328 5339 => -1.1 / 1.52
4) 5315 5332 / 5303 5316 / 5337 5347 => 1.1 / 1.61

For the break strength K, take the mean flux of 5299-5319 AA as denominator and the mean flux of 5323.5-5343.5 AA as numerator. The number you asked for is 0.9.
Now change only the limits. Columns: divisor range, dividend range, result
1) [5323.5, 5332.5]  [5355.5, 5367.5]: 1.13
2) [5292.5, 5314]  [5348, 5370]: 1.03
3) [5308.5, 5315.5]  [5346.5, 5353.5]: 0.95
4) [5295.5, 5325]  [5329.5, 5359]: 1.02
